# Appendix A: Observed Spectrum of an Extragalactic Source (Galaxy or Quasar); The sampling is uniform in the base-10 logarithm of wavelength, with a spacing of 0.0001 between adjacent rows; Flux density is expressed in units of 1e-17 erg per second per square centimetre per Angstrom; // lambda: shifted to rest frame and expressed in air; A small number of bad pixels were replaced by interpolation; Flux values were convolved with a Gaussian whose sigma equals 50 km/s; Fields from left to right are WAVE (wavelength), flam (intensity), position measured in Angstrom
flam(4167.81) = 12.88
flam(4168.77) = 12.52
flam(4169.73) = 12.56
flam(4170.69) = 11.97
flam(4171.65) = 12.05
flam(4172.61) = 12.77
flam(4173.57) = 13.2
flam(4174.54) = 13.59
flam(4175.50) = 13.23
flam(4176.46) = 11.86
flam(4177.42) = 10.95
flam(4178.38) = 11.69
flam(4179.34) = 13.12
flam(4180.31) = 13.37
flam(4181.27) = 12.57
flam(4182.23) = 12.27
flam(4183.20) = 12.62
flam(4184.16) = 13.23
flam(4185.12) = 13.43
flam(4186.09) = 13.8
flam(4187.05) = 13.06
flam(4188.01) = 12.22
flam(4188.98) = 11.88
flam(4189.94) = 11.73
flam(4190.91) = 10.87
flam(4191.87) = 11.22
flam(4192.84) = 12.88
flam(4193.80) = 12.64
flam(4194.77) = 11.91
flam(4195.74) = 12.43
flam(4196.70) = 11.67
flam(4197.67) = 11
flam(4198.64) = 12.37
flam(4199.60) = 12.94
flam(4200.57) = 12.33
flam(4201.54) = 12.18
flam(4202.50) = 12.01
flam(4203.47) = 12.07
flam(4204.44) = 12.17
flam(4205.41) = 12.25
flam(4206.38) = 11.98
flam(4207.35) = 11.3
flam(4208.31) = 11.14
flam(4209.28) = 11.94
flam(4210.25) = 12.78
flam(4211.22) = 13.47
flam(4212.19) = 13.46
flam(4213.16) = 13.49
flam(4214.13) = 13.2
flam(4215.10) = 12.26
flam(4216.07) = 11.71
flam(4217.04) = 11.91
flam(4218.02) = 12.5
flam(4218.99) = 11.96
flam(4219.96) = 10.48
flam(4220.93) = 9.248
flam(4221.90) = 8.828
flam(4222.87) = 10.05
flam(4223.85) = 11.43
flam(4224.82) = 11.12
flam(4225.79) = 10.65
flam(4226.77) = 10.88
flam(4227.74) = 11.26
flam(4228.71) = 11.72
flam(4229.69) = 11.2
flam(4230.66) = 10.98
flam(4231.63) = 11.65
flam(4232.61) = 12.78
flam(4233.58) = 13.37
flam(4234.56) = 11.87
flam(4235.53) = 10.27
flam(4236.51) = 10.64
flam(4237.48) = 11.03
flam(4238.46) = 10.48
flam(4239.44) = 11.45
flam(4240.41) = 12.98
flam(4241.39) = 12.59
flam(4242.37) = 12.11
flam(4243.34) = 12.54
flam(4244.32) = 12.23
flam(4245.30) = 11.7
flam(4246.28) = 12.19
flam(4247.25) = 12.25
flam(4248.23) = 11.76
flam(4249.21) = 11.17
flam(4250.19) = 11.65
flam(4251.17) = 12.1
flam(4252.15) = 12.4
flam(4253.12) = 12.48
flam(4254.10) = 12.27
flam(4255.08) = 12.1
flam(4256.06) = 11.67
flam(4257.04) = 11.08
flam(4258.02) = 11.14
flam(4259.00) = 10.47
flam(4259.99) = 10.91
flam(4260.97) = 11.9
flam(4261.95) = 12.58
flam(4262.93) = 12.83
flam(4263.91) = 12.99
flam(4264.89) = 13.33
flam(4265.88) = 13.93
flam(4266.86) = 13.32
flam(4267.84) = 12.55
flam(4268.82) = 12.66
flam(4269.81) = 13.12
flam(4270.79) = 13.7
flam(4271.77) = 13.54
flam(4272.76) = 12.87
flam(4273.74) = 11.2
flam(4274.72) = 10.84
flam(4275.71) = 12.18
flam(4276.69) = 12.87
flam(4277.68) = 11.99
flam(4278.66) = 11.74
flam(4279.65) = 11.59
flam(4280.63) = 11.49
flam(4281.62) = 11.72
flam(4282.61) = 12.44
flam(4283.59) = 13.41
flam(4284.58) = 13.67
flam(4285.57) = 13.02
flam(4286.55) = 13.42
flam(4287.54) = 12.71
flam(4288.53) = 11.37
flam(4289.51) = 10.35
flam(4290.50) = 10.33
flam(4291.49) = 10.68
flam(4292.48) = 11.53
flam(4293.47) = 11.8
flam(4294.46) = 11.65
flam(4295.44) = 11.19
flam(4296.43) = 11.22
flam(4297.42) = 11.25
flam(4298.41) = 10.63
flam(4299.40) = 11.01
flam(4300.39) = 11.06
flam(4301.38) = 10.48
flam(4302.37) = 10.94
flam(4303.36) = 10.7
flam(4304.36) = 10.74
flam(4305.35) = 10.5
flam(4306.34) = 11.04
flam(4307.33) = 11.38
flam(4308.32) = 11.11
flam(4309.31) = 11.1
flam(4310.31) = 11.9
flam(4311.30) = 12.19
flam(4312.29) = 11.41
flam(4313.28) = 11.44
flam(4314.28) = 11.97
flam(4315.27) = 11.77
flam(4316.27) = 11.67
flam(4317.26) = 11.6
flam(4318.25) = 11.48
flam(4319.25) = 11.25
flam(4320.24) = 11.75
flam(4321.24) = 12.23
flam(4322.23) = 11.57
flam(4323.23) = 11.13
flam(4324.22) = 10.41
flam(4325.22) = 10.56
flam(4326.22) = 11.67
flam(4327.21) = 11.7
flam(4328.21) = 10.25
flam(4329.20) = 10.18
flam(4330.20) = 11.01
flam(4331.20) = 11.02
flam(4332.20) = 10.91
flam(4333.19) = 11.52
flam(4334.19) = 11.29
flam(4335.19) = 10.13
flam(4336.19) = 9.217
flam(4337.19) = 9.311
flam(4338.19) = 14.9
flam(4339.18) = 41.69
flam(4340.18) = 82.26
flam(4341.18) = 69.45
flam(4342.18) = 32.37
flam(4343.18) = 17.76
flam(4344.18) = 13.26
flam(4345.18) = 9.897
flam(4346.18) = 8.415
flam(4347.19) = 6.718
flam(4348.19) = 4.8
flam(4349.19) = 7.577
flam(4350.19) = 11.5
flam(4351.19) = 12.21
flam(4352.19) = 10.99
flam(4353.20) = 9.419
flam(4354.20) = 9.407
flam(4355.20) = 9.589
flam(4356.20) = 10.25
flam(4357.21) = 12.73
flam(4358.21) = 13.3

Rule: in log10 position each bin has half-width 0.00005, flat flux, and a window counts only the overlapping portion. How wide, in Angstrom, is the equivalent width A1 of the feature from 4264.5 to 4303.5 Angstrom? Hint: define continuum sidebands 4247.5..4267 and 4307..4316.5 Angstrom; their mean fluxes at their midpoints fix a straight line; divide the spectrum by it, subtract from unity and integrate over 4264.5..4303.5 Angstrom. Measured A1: -0.5 Angstrom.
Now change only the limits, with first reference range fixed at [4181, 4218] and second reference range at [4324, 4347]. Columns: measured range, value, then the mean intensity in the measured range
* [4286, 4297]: 3.5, 11.5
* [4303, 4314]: 4.0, 11.2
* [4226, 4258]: 5.9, 11.8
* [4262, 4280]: 3.6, 12.6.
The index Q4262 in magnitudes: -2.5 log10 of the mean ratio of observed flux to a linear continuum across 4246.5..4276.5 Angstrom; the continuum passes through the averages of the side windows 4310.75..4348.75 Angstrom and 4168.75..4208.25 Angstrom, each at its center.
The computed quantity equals 0.16 mag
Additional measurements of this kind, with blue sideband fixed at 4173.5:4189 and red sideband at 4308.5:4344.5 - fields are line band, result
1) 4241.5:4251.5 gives 0.20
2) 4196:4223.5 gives 0.13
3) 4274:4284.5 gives 0.26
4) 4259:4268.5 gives 0.18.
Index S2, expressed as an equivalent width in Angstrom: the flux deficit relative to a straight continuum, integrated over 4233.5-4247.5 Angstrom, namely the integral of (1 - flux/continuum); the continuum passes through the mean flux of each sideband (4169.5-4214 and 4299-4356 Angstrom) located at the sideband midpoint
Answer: 1.3 Angstrom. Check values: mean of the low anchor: 12.4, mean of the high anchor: 14.1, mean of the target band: 11.8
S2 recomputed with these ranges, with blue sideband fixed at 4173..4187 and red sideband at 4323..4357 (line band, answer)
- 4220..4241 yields 4.1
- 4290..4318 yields 7.4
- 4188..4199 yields 1.0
